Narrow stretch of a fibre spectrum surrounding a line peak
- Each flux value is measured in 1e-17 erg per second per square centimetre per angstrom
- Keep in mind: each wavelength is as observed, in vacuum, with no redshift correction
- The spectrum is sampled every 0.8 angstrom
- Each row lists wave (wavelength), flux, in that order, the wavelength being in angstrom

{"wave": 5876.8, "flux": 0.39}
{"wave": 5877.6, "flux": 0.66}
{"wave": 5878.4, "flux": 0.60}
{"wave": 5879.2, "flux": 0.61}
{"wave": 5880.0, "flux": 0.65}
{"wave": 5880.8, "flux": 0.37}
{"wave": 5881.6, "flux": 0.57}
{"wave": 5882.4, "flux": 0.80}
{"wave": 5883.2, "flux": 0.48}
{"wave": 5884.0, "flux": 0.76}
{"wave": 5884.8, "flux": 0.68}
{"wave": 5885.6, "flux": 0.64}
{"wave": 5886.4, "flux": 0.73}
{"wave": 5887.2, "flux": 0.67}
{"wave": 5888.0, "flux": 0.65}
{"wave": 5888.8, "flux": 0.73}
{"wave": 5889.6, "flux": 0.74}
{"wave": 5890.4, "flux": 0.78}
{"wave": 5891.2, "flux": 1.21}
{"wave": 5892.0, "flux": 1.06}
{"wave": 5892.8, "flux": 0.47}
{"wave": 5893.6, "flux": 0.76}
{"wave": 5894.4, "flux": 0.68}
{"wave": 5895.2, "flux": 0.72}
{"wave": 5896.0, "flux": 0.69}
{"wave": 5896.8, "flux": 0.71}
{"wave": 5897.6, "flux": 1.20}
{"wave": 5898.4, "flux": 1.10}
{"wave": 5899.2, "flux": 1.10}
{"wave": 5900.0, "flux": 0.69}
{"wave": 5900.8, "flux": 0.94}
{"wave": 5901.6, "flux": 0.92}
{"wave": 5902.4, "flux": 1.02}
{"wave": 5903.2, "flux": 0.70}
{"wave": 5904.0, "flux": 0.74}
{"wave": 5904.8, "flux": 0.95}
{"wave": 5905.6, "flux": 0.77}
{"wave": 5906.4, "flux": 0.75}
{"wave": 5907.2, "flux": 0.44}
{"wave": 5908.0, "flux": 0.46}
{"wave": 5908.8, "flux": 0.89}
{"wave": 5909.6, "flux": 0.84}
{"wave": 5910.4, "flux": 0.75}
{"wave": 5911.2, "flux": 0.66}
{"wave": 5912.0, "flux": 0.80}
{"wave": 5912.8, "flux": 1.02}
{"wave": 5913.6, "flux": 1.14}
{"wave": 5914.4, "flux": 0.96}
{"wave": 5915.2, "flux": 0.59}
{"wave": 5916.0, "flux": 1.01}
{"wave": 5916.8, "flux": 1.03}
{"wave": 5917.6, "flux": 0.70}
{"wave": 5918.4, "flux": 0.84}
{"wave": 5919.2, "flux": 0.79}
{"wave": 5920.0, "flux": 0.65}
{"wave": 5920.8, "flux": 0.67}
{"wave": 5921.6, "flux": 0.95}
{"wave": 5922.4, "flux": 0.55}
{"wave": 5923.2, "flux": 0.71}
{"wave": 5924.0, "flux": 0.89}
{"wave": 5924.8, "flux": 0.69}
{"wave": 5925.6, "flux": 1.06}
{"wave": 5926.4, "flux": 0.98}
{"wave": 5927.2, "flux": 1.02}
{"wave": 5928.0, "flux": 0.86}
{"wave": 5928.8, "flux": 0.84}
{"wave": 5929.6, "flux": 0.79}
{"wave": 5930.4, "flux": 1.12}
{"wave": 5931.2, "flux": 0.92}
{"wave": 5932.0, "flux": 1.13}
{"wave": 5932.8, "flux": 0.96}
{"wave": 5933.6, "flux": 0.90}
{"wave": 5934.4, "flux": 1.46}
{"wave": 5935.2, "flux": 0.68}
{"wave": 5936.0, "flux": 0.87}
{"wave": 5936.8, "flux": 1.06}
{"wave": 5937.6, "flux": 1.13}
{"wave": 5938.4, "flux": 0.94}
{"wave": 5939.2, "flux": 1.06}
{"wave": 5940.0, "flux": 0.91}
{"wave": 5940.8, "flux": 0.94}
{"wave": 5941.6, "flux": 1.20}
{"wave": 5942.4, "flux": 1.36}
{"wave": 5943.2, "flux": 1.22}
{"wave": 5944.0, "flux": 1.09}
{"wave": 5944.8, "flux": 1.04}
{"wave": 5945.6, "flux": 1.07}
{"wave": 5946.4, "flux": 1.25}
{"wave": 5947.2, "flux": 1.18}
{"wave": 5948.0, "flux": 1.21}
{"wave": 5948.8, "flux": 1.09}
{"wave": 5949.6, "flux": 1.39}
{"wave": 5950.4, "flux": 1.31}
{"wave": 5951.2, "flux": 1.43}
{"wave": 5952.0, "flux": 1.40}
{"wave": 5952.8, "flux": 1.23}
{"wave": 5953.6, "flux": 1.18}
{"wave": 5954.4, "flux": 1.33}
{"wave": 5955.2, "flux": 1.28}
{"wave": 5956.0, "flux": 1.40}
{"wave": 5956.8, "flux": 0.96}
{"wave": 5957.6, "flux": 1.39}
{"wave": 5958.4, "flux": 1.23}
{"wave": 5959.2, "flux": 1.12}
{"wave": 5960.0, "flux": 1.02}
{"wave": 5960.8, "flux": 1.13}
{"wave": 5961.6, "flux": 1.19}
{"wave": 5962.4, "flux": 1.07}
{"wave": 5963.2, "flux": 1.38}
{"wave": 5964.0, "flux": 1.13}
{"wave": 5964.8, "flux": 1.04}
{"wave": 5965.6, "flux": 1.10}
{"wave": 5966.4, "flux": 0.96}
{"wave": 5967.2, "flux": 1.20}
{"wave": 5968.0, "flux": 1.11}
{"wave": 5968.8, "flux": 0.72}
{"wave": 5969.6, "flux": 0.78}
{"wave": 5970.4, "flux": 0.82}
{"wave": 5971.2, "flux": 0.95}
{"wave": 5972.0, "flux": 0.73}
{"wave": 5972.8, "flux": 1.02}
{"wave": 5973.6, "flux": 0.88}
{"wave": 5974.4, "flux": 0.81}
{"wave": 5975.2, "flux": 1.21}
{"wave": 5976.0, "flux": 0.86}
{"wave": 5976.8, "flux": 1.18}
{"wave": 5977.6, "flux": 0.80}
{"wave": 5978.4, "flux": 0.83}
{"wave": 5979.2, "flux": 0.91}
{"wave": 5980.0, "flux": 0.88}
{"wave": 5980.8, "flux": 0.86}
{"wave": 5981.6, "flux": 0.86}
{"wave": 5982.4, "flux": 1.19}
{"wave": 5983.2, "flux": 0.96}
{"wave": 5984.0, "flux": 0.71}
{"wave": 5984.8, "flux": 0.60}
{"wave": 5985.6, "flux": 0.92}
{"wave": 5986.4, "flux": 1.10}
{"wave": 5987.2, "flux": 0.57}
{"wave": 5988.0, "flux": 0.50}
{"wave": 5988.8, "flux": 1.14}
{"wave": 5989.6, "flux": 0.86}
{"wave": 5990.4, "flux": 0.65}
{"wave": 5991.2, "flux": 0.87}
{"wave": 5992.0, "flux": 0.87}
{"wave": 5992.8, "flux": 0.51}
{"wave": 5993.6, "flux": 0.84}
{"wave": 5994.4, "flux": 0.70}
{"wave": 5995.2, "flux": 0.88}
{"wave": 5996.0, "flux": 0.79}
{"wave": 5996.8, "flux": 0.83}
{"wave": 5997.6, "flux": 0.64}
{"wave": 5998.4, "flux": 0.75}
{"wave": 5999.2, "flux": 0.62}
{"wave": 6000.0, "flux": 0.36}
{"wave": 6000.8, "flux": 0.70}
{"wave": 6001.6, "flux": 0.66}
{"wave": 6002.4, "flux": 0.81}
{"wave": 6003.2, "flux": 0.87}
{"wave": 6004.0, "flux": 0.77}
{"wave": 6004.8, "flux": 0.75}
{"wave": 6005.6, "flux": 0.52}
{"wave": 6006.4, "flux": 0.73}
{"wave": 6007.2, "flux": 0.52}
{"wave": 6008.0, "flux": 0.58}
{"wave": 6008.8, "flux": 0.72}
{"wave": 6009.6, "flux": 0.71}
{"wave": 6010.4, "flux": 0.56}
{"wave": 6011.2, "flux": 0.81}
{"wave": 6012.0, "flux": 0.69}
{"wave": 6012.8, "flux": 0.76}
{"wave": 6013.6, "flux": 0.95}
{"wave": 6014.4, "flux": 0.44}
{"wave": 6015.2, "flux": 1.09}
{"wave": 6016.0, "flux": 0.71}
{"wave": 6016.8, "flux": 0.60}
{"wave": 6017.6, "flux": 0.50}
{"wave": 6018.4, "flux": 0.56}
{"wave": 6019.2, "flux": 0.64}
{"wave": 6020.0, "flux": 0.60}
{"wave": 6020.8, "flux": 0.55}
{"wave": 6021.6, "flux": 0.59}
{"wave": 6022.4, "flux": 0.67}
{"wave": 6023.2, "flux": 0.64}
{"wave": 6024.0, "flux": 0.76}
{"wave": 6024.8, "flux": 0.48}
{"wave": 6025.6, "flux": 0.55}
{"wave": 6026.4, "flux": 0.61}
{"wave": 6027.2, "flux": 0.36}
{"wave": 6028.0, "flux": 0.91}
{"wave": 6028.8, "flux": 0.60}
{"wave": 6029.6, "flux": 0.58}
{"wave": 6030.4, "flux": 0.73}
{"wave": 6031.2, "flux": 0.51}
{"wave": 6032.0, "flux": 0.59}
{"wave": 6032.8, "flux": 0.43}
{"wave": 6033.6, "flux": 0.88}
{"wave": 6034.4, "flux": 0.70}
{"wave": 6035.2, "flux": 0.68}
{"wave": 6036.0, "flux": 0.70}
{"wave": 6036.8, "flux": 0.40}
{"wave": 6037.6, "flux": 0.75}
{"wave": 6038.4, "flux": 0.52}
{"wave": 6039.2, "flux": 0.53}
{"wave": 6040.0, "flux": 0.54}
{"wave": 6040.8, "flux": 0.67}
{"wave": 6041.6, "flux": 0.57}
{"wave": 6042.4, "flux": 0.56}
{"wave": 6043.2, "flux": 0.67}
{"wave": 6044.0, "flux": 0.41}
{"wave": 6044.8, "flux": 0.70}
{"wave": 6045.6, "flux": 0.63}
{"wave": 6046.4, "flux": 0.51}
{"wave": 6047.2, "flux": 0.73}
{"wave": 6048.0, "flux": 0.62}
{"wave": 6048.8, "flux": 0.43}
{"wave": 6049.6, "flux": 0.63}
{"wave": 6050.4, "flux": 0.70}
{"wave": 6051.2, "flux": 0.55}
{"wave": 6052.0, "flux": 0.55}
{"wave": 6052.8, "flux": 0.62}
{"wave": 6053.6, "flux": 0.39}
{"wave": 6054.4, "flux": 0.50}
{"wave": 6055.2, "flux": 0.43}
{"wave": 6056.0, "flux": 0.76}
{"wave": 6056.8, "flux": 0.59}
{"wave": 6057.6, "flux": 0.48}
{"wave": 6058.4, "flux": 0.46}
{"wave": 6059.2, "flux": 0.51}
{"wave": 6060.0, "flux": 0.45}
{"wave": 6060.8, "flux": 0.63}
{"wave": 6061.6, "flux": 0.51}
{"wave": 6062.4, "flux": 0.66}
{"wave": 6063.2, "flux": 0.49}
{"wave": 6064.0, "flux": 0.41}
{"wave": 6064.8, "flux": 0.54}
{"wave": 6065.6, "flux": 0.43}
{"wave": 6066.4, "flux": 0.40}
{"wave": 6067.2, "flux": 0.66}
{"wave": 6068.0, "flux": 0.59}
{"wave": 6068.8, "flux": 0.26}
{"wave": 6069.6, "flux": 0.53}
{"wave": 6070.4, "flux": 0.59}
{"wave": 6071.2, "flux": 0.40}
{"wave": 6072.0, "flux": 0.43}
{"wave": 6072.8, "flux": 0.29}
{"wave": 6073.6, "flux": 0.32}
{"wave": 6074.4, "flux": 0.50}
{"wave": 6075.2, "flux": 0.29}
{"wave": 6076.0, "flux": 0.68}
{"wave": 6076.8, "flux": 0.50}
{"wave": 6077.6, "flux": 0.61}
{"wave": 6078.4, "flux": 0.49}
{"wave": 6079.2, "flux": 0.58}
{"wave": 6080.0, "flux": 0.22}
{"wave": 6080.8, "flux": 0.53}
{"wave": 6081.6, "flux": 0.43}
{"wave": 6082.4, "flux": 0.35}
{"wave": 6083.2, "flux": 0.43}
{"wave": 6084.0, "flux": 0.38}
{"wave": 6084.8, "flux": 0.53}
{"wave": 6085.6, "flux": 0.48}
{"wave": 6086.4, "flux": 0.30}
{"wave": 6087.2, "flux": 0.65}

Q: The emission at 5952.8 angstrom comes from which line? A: C IV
